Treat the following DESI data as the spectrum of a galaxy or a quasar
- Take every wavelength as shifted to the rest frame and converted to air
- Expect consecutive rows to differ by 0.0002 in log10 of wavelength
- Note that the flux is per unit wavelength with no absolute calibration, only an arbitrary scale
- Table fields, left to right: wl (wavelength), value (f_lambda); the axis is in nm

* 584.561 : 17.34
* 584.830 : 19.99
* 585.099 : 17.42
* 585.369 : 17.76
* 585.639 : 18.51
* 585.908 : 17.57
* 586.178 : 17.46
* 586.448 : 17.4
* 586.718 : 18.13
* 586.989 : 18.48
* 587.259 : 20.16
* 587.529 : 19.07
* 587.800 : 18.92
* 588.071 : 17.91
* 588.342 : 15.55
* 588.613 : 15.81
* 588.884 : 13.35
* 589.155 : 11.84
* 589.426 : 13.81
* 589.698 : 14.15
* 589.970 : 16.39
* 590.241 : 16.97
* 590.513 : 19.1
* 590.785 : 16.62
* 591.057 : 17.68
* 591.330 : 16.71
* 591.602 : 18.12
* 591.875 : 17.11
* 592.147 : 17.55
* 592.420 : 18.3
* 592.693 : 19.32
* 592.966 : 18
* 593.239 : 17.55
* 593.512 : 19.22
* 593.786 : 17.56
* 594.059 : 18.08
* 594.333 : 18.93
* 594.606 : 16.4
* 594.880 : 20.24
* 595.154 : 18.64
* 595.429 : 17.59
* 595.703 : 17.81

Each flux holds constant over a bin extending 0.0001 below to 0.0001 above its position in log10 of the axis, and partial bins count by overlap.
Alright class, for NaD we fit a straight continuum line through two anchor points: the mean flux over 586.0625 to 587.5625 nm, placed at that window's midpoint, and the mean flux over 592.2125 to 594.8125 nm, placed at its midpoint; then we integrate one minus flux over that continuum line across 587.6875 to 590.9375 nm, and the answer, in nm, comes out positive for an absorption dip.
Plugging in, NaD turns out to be 0.44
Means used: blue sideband 18.4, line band 15.9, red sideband 18.2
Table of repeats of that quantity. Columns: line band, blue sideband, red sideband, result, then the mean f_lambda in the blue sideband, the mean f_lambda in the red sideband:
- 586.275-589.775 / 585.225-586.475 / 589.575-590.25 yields 0.03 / 17.8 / 15.7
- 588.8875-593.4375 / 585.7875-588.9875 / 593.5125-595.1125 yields 0.31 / 17.5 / 18.4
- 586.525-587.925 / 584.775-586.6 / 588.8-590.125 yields -0.22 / 17.9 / 14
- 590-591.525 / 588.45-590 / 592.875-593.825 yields -0.17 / 14.1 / 18.1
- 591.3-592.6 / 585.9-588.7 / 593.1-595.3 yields 0.04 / 17.9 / 18.3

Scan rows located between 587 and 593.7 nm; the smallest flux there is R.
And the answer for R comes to 11.84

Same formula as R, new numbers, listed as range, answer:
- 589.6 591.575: 14.15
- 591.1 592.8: 16.71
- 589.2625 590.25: 13.81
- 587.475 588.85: 15.55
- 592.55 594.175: 17.55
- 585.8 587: 17.4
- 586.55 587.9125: 18.13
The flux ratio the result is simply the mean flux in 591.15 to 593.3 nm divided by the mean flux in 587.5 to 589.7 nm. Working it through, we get 1.1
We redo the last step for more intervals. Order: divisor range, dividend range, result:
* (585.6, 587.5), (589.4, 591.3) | 0.91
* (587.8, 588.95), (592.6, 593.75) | 1.14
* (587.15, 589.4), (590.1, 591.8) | 1.07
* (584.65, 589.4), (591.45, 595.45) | 1.05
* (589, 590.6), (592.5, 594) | 1.20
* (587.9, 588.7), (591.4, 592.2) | 1.06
